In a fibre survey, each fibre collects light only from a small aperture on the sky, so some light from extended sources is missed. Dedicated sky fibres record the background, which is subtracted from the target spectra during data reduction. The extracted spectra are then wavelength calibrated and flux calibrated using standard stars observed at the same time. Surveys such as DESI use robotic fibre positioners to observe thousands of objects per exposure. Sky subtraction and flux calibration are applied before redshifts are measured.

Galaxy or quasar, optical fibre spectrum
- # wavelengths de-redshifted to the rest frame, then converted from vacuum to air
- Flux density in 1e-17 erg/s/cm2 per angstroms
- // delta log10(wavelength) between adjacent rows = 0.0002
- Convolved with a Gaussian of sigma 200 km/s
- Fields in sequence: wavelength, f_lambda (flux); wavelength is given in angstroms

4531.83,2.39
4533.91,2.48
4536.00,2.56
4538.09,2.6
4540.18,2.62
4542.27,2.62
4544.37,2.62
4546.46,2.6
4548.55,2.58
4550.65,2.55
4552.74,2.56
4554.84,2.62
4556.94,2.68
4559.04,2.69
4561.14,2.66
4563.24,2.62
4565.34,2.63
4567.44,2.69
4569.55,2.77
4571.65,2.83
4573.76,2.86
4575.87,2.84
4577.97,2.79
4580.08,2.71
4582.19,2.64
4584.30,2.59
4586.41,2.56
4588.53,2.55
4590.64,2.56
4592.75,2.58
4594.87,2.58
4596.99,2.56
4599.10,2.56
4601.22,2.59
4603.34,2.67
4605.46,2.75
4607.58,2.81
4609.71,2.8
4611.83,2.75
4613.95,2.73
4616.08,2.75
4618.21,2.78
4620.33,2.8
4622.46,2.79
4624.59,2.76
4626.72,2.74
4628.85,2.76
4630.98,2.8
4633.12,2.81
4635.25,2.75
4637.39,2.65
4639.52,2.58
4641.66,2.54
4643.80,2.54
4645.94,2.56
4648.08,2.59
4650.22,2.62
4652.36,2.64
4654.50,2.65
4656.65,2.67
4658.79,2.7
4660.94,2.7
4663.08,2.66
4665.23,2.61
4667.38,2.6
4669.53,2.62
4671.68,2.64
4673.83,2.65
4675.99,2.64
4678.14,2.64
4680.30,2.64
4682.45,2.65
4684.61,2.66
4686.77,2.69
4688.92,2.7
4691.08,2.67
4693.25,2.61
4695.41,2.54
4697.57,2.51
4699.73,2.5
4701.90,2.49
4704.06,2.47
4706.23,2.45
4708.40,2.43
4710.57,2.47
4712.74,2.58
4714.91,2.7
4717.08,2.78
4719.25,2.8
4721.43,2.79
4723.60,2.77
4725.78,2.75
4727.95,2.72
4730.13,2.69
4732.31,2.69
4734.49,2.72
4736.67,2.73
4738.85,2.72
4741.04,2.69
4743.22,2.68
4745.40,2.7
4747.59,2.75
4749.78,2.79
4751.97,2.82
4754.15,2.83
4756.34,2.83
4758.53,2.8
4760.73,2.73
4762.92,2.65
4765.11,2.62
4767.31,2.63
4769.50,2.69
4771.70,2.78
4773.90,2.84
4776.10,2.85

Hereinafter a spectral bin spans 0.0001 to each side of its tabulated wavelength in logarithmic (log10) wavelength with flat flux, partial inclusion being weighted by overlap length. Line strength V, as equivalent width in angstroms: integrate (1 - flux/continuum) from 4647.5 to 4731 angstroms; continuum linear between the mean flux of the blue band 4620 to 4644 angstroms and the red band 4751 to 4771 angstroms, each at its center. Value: 2.73 angstroms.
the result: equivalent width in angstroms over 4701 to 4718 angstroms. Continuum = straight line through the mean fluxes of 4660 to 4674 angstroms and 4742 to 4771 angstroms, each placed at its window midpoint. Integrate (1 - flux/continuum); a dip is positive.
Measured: 0.9 angstroms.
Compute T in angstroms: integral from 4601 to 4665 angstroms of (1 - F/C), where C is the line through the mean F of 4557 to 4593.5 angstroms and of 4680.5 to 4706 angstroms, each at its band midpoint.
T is -1.5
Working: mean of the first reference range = 2.68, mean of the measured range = 2.7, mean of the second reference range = 2.59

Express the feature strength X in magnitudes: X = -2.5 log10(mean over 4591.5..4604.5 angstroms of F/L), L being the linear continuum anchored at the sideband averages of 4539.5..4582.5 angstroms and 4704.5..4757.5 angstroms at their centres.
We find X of 0.04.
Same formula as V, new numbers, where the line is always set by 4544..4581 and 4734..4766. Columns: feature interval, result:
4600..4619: -0.3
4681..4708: 1.5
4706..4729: 0.5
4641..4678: 1.2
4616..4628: -0.3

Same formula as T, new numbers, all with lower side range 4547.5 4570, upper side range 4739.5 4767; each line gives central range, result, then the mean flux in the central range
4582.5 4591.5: 0.3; 2.57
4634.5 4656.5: 0.6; 2.61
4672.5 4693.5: 0.3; 2.66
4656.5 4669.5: 0.2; 2.65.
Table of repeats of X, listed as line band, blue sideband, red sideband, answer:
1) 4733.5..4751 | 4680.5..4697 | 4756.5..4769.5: -0.016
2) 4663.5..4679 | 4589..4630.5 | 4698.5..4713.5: -0.028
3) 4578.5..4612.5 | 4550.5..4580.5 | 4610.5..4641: 0.033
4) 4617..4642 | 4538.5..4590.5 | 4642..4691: -0.036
